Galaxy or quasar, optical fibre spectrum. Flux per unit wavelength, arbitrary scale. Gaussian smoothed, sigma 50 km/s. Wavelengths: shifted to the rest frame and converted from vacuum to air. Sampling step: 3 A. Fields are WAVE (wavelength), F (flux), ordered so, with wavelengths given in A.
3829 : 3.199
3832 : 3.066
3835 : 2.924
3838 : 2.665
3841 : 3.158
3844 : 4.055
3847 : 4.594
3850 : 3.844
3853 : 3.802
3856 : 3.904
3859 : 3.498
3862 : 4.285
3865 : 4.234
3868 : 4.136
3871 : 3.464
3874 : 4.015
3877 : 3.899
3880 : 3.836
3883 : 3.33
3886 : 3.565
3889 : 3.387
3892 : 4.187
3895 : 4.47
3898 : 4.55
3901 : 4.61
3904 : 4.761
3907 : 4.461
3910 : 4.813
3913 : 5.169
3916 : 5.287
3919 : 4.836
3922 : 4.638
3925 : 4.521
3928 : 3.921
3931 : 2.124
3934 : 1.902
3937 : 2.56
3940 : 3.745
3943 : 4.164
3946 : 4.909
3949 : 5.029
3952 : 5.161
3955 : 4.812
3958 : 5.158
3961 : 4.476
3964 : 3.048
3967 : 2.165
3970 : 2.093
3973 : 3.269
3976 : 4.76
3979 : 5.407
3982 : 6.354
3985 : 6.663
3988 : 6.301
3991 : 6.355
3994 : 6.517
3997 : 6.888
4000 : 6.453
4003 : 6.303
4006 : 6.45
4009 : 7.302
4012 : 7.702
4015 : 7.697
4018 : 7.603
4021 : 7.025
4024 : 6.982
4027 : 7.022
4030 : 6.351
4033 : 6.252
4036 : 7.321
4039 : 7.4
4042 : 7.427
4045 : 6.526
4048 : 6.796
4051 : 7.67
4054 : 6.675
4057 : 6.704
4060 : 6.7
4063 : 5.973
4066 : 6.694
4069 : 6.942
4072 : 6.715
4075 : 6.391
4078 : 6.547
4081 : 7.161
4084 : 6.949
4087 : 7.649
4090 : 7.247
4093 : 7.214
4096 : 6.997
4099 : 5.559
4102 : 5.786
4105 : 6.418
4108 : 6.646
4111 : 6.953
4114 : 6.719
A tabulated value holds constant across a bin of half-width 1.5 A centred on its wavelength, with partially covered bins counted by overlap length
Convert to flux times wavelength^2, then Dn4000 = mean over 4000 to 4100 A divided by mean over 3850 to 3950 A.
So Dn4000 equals 1.8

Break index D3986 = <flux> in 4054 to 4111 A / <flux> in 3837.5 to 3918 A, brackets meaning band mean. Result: 1.6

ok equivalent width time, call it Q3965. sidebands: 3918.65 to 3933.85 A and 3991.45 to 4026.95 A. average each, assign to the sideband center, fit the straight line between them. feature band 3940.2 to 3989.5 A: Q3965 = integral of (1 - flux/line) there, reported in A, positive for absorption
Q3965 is 6.1 A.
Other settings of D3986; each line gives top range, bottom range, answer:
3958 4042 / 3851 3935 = 1.48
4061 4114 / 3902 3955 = 1.57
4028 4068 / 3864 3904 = 1.70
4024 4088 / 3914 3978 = 1.73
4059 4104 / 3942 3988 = 1.47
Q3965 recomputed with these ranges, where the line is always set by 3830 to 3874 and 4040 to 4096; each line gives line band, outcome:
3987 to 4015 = -4.0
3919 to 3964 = 8.6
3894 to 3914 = -1.0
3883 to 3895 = 1.4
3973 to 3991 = -0.3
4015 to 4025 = -1.8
